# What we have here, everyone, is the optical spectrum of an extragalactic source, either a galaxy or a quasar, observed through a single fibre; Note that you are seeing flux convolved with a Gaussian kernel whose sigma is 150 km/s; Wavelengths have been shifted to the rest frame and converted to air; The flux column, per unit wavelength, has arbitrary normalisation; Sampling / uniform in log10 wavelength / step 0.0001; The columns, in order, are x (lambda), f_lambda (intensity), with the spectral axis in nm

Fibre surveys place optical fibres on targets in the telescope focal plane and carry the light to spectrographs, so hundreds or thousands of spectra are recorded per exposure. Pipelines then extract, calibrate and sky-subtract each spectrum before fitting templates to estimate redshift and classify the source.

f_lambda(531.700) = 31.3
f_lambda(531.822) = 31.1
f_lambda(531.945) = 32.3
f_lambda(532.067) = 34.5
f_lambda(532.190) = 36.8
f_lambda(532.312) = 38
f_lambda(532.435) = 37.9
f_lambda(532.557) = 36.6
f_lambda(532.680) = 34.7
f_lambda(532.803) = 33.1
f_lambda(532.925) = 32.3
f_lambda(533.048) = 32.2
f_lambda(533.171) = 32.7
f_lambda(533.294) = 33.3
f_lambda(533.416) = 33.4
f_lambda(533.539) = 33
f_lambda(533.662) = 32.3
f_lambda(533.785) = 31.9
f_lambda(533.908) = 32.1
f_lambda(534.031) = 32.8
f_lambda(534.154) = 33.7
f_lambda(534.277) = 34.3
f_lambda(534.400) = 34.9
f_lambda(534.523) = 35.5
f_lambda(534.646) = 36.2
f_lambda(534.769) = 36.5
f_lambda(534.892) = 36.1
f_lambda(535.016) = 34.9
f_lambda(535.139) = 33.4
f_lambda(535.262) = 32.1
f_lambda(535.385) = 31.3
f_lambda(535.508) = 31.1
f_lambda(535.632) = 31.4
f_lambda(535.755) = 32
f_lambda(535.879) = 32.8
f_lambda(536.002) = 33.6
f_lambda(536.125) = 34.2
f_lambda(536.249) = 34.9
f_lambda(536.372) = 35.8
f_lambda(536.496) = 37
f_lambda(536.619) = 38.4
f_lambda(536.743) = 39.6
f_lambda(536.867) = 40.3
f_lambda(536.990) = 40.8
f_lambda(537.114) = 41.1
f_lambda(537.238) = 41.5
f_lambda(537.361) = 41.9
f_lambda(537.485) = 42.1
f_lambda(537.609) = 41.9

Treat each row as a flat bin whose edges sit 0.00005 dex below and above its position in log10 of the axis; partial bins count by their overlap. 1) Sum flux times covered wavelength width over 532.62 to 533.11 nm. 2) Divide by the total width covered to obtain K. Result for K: 33.1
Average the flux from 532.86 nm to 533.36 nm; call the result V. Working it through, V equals 32.7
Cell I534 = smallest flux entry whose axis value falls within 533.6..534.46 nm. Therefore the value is 31.9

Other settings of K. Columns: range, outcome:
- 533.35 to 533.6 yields 33.3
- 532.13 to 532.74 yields 36.8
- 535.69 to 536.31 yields 33.5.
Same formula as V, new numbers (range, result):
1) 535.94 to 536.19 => 33.9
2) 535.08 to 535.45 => 32.3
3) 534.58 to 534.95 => 36.3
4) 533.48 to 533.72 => 32.6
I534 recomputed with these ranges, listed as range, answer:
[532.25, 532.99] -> 32.3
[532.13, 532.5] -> 36.8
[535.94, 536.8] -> 33.6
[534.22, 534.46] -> 34.3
